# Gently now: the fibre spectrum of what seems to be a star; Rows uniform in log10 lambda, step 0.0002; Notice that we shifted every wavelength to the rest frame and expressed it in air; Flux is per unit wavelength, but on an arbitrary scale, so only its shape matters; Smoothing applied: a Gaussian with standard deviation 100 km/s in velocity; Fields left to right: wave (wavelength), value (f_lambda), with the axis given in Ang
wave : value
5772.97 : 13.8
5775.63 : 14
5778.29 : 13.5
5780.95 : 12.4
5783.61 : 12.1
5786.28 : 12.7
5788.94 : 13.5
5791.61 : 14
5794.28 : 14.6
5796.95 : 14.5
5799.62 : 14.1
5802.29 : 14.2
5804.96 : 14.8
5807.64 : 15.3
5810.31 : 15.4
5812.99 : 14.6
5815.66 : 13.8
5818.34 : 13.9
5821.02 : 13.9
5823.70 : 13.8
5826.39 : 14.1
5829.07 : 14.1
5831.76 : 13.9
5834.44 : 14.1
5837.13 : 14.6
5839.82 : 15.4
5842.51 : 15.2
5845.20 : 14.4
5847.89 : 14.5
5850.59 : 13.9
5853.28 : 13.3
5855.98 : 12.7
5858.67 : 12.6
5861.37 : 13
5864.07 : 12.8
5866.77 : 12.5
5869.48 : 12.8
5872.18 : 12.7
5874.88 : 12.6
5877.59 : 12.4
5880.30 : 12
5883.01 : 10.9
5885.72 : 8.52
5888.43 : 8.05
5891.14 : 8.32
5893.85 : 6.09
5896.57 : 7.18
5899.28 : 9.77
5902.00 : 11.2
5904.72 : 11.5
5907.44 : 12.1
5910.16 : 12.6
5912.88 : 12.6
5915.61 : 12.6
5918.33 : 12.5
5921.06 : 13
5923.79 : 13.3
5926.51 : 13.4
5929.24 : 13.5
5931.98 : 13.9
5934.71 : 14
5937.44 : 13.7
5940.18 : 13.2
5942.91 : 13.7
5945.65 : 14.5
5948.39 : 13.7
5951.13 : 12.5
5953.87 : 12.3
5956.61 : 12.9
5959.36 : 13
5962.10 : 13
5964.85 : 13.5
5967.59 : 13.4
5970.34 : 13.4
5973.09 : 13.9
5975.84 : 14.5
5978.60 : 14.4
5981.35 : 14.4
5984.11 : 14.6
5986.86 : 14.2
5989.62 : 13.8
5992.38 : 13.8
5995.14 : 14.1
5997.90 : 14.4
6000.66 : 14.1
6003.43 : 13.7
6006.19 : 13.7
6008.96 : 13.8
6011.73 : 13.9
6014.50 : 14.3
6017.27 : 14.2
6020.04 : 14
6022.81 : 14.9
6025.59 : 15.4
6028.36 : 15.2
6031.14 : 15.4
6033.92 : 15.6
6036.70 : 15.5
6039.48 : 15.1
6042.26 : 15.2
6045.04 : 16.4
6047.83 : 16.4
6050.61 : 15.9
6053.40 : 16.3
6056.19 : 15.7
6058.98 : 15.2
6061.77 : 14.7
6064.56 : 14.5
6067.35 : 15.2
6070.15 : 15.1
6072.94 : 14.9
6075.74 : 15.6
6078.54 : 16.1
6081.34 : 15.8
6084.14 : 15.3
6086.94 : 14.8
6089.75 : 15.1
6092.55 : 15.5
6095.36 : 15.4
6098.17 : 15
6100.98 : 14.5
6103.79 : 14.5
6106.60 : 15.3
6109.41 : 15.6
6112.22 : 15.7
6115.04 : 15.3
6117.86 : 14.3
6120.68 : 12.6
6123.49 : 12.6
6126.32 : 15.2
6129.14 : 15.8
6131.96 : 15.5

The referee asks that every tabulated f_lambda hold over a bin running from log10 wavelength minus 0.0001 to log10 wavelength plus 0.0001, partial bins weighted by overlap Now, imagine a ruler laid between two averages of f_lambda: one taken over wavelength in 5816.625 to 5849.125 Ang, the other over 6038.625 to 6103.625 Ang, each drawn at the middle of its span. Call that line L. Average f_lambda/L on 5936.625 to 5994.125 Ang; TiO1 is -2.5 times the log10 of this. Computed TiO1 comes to 0.10 mag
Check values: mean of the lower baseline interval 14.3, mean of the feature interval 13.6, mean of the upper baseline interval 15.4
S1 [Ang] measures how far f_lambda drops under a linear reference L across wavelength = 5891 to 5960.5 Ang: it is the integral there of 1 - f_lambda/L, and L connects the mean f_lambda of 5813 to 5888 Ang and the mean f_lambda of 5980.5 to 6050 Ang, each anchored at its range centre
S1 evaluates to 8.2 Ang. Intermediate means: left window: 13.2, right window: 14.7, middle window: 12.3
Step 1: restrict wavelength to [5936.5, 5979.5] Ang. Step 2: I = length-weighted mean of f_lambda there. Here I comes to 13.5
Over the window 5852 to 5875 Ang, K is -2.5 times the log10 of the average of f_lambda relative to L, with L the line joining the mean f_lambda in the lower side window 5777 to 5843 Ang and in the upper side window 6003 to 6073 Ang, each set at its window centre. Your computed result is 0.122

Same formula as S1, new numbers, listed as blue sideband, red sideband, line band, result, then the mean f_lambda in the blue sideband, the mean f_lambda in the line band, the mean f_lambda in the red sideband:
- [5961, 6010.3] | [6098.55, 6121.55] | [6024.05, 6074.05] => -3.7 Ang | 13.9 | 15.4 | 14.8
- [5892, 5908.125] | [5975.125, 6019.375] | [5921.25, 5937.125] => -3.9 Ang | 9.5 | 13.6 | 14.1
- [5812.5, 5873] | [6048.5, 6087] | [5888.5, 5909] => 6.9 Ang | 13.8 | 9.4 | 15.4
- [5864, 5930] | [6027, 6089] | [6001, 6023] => 0.4 Ang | 11.4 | 14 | 15.4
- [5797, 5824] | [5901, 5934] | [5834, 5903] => 8.1 Ang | 14.4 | 12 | 12.7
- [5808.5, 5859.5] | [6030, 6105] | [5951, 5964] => 1.8 Ang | 14.1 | 12.8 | 15.4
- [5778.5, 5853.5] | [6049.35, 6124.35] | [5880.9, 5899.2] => 7.6 Ang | 14.1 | 8.45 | 15.1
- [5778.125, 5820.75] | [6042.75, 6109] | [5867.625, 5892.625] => 6.0 Ang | 14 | 10.9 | 15.4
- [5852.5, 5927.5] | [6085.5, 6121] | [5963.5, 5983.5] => -1.7 Ang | 11.5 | 14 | 15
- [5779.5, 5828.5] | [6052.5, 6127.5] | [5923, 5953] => 1.9 Ang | 14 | 13.6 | 15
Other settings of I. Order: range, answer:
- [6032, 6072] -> 15.5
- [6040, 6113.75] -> 15.4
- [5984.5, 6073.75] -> 14.8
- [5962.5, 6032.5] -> 14.2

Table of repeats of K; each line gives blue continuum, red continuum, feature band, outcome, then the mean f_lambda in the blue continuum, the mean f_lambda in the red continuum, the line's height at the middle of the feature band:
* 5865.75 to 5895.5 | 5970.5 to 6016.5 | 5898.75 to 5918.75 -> -0.04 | 10.6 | 14.1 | 11.4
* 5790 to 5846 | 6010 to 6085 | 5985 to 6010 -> 0.08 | 14.4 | 15.2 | 15.1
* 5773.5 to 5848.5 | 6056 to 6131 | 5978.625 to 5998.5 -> 0.04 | 14.1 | 15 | 14.7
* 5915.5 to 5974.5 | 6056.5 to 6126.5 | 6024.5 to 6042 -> -0.08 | 13.3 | 15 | 14.3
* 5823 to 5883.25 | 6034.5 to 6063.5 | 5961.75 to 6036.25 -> 0.06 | 13.4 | 15.6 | 15.1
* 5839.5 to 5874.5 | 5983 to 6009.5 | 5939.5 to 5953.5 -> 0.03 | 13.4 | 14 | 13.8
